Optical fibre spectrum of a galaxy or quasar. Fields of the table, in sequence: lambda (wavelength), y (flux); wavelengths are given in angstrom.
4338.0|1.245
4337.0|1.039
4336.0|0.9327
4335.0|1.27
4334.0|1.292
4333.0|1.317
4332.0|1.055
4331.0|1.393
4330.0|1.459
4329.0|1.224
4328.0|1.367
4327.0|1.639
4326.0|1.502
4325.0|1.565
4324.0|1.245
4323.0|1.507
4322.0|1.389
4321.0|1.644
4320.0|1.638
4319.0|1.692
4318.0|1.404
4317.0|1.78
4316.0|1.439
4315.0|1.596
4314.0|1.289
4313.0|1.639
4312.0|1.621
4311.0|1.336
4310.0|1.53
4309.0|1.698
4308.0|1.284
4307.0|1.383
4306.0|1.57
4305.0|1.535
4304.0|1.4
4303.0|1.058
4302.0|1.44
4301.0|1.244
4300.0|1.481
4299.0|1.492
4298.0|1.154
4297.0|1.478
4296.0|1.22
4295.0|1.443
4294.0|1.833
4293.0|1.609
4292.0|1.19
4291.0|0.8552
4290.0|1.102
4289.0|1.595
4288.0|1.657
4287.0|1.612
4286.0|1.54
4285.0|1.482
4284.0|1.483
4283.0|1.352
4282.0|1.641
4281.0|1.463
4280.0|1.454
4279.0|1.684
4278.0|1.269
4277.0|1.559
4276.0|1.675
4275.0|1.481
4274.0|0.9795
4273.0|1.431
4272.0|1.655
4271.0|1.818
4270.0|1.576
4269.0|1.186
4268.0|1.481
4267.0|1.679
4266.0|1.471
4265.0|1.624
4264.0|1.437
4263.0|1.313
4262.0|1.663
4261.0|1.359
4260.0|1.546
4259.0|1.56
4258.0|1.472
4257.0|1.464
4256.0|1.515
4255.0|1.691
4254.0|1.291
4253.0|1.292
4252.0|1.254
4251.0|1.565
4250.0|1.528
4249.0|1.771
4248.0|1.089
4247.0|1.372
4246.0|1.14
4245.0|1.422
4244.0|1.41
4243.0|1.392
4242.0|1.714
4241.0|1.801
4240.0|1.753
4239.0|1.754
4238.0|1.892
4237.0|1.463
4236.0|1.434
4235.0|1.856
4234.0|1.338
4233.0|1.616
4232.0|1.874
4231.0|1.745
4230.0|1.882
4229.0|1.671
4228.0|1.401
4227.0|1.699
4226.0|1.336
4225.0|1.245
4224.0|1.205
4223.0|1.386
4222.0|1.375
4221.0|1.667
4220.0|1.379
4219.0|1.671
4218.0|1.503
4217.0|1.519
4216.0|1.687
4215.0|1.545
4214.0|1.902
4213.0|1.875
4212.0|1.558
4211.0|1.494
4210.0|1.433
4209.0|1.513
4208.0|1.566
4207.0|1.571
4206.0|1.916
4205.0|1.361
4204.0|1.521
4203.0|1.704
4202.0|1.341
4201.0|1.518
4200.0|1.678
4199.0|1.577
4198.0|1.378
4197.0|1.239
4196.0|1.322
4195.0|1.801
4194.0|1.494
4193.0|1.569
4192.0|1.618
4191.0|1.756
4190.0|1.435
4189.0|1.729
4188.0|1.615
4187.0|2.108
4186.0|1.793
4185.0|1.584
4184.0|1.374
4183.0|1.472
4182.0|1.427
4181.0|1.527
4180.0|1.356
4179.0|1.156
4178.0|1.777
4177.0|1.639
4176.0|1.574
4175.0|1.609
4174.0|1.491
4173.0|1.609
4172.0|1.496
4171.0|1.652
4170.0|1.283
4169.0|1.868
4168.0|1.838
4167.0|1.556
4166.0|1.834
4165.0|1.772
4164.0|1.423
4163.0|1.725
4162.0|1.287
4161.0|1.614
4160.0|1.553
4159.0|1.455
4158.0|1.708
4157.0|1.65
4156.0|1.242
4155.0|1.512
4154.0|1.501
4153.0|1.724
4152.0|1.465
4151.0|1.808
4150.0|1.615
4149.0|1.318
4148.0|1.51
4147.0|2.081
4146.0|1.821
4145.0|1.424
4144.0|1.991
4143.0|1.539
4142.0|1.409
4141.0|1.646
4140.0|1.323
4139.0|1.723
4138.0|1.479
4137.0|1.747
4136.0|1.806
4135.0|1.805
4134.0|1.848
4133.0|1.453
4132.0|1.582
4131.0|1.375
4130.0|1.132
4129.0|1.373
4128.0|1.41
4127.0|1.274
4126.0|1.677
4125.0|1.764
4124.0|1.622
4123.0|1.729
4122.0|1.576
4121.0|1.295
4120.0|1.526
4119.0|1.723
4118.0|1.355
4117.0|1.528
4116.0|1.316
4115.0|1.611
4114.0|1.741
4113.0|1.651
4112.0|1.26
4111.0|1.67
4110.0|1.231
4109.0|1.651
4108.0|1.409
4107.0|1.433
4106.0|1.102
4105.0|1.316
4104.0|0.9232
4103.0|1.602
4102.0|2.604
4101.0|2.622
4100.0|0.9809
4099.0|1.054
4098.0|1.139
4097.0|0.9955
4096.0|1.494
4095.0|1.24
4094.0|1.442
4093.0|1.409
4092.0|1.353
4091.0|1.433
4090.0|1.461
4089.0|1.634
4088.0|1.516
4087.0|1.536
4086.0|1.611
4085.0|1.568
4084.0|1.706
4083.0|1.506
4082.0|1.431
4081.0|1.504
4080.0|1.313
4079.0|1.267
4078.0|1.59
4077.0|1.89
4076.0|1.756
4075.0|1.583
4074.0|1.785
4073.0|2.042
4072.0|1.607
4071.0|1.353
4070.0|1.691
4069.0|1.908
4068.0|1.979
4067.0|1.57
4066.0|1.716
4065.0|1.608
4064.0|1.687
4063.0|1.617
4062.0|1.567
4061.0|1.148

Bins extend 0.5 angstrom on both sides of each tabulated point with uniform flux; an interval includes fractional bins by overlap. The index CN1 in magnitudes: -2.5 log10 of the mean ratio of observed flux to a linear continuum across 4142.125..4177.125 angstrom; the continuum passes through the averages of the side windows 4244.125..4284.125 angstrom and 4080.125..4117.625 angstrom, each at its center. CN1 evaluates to -0.09 mag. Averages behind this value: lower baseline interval 1.48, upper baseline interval 1.47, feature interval 1.6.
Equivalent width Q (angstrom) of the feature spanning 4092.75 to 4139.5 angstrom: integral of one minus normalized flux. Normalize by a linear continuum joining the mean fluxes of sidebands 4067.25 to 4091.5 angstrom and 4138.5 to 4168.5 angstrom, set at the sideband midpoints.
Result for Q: 3.0 angstrom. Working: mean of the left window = 1.61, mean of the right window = 1.6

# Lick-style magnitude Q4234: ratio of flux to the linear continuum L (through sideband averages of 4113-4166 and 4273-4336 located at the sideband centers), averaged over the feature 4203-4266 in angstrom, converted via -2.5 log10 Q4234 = -0.03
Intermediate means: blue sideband 1.57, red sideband 1.44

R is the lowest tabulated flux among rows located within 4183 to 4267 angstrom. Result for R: 1.089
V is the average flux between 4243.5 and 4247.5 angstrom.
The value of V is 1.34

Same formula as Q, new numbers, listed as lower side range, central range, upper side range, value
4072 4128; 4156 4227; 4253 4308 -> -3.54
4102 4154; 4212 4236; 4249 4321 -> -1.24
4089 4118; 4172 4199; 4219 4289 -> -1.25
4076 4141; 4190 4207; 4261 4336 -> -0.76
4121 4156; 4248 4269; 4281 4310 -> -0.29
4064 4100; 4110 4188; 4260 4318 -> -3.37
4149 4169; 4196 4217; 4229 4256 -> 0.12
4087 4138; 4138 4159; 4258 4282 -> -1.35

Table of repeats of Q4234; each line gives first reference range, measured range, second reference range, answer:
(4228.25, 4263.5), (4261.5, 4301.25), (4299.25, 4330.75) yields 0.03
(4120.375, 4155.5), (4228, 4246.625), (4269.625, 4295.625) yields -0.07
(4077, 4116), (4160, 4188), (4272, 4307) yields -0.09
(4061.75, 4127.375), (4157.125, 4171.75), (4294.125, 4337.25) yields -0.08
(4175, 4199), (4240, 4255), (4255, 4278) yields 0.04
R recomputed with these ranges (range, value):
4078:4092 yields 1.267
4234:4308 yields 0.8552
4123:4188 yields 1.132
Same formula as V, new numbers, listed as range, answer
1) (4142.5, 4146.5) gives 1.69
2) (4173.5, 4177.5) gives 1.58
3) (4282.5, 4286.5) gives 1.46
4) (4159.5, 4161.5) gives 1.58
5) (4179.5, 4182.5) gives 1.44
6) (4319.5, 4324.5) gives 1.48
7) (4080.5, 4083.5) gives 1.48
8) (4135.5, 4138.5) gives 1.68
